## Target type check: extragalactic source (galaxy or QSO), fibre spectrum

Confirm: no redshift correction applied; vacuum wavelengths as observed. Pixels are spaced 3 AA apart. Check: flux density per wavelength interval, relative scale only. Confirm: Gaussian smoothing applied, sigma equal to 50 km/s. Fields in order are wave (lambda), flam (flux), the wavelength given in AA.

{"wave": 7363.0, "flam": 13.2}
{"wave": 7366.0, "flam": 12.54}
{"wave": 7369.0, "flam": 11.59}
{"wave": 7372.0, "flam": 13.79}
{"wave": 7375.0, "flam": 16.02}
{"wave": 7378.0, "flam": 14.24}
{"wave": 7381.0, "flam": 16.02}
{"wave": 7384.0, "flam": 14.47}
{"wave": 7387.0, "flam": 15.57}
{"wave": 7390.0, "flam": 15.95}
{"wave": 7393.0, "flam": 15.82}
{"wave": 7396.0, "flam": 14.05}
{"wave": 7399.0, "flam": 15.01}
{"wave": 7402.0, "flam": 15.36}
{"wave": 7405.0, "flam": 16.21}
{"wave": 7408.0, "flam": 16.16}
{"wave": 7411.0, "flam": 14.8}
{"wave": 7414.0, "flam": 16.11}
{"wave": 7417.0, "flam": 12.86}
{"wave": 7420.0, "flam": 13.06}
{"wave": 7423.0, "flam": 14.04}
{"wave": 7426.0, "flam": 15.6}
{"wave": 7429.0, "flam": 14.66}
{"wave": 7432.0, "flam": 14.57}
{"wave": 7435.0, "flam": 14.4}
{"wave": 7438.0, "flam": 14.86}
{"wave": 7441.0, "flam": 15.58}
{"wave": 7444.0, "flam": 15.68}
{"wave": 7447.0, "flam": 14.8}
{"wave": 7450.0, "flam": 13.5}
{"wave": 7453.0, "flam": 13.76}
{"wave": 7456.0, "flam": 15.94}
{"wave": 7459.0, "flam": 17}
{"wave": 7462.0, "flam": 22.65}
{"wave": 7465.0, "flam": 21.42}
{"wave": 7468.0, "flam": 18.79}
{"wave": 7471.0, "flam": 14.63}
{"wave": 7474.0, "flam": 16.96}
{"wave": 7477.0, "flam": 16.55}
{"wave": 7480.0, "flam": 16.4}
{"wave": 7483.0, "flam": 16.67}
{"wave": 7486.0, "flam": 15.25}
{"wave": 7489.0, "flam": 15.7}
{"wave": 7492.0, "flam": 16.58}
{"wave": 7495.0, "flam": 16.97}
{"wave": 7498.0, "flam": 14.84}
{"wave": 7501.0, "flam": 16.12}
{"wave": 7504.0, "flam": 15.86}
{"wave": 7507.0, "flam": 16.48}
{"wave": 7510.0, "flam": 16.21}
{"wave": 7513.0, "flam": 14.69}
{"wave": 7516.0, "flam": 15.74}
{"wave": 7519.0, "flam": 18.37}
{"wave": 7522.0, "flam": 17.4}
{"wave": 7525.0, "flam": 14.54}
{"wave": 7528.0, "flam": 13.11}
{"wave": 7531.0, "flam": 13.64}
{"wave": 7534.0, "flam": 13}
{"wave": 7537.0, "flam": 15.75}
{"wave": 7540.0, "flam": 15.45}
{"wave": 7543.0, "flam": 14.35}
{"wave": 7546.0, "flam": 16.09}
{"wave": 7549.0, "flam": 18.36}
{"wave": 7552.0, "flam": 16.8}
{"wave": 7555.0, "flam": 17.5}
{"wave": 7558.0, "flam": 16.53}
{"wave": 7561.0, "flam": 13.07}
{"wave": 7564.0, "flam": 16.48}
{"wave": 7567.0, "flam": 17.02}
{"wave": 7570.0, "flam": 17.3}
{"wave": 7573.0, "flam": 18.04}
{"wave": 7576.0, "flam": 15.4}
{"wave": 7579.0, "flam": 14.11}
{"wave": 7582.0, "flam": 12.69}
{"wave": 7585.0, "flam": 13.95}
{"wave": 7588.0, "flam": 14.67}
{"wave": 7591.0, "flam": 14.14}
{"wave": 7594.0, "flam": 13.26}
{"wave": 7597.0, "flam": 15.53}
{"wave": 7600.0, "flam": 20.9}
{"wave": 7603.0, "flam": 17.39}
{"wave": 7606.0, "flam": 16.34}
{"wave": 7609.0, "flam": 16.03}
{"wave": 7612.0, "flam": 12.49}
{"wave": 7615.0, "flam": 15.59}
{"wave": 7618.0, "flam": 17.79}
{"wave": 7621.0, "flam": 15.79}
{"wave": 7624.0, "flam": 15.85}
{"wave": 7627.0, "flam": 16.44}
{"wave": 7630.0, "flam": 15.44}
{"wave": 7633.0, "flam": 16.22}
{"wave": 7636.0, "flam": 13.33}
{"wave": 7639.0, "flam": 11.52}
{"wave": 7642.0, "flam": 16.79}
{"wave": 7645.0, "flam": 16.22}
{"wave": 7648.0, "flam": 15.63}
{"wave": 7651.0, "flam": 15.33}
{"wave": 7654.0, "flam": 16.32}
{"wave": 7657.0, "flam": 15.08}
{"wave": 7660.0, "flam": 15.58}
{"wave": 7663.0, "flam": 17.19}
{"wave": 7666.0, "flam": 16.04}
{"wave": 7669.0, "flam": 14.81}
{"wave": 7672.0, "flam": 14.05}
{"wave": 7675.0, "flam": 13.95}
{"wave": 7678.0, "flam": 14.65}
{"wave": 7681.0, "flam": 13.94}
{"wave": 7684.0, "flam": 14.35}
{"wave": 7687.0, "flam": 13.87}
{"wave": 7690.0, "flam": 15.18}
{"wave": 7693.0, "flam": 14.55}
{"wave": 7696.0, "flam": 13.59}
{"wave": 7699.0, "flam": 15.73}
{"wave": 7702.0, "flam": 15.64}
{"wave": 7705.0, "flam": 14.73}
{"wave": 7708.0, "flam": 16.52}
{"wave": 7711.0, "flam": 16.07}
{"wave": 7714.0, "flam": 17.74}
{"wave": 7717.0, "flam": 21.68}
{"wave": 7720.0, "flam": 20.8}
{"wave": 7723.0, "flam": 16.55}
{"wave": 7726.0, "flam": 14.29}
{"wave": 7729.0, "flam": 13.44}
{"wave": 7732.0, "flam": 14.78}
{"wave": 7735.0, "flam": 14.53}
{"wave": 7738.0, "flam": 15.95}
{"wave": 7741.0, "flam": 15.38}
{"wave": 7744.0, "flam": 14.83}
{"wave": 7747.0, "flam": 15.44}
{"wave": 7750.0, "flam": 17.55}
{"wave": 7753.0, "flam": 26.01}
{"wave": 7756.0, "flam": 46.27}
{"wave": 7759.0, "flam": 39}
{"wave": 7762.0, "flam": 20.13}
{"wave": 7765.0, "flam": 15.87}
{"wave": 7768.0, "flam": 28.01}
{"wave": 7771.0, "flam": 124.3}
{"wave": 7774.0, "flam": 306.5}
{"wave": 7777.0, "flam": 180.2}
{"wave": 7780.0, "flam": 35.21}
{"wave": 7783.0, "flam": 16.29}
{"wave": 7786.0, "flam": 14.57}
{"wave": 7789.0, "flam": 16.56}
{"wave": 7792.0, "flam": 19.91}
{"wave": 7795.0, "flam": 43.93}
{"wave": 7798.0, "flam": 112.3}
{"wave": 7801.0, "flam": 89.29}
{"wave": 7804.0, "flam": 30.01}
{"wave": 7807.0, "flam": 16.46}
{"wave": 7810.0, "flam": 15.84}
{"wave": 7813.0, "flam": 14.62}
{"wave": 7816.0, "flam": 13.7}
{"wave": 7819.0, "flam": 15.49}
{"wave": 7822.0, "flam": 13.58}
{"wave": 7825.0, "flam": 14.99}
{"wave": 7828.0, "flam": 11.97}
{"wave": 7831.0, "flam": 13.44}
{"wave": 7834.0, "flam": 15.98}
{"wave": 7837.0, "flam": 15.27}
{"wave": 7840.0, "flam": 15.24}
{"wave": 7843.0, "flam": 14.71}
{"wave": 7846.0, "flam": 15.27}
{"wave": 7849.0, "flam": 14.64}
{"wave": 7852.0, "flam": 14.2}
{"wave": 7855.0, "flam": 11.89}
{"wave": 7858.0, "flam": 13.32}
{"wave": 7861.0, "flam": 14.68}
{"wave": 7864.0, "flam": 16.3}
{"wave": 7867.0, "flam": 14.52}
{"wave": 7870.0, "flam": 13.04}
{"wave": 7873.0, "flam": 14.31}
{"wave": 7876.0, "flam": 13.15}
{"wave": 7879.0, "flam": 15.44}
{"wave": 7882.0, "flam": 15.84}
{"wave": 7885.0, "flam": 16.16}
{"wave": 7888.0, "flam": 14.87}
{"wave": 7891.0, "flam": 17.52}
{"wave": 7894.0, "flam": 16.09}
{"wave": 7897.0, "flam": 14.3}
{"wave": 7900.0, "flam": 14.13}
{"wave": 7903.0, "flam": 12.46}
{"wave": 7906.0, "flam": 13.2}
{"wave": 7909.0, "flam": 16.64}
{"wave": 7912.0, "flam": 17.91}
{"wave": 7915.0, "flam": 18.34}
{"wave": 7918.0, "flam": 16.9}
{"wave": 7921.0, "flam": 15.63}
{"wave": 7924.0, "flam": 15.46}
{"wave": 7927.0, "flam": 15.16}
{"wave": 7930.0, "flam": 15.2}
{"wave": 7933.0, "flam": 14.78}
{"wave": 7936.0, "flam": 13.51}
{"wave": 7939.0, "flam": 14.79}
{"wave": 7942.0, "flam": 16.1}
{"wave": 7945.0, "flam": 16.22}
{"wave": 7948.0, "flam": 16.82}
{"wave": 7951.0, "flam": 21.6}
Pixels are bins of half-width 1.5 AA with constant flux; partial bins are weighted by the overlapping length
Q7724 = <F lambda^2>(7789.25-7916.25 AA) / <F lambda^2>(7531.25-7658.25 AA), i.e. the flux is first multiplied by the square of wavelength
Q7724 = 1.4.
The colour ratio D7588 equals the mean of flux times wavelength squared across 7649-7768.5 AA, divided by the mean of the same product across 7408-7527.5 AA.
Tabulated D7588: 1.2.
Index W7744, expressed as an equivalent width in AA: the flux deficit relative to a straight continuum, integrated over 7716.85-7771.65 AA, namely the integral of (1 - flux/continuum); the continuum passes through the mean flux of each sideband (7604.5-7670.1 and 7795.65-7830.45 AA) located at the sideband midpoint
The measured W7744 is 2.4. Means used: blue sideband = 15.5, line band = 24.6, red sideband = 31.5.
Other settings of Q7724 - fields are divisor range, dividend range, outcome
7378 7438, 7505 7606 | 1.09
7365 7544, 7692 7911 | 1.93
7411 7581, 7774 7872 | 2.16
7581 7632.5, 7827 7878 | 0.98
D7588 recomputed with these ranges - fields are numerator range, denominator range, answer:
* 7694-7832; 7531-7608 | 2.33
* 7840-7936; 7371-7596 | 1.07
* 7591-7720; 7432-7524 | 1.01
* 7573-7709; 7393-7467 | 1.04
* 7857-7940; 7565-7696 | 1.06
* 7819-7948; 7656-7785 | 0.50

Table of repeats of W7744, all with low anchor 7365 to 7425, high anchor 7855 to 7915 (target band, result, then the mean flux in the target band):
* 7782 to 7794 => -2.5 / 18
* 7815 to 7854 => 1.2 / 14.5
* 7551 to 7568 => -1.6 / 16.2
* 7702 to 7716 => -1.4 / 16.4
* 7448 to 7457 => 0.2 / 14.3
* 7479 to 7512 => -2.9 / 16.1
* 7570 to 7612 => -2.0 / 15.5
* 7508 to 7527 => -1.7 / 16.1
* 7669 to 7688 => 0.8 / 14.2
